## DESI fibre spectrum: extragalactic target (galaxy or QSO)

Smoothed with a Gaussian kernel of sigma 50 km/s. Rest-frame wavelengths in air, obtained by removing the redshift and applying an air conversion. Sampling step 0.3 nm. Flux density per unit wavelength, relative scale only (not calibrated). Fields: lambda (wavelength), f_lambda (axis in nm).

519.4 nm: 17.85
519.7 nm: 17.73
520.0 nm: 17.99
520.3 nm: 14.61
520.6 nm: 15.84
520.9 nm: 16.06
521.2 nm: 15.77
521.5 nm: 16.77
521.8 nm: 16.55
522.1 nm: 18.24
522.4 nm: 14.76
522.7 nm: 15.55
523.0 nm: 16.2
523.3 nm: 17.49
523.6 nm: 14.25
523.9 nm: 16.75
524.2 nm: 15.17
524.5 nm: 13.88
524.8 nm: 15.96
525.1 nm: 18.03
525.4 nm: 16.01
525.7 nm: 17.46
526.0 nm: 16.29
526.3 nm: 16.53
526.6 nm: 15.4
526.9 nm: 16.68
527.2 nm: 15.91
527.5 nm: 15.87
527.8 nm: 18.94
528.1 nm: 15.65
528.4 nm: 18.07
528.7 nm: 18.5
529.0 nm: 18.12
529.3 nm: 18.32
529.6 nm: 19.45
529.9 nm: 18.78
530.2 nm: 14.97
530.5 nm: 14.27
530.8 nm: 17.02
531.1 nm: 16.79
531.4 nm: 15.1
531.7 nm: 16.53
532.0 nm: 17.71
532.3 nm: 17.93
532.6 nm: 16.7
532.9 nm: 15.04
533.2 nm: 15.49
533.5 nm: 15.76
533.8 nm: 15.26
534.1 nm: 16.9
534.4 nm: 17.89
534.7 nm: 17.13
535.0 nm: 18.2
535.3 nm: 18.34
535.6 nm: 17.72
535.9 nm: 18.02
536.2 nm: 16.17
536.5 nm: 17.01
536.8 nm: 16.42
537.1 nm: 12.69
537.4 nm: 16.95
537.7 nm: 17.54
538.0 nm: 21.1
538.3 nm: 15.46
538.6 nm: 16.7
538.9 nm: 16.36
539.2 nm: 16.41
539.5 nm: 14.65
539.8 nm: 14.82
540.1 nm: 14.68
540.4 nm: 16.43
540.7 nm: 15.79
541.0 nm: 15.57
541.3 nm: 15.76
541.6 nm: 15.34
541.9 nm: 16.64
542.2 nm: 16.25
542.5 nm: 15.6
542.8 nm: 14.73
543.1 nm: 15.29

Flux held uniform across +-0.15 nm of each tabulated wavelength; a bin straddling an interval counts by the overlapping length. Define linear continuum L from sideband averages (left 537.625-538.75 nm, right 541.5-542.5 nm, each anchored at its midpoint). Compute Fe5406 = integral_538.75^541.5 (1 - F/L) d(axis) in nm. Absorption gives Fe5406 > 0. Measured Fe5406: 0.20 nm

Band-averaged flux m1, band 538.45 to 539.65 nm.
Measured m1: 16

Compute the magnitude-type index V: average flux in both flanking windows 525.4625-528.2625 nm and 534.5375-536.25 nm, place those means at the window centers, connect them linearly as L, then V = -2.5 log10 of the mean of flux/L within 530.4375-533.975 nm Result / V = 0.07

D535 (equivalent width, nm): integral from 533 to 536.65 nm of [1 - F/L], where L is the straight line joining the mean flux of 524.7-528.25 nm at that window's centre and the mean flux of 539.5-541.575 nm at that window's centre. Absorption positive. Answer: -0.25 nm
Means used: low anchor 16.6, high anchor 15.4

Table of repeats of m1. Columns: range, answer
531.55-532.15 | 17.1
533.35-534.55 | 16.5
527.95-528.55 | 16.9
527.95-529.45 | 17.7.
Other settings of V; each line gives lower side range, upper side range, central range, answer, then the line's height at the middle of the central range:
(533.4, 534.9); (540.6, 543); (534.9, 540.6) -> -0.02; 16.2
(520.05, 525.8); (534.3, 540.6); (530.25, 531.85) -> 0.04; 16.4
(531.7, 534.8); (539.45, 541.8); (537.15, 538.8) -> -0.09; 15.8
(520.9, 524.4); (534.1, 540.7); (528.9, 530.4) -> -0.09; 16.4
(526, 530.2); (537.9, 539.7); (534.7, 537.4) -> 0.00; 16.8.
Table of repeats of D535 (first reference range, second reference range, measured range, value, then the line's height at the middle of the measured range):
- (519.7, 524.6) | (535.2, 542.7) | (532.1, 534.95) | -0.05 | 16.2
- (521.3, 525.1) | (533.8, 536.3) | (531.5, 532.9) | 0.02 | 17.1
